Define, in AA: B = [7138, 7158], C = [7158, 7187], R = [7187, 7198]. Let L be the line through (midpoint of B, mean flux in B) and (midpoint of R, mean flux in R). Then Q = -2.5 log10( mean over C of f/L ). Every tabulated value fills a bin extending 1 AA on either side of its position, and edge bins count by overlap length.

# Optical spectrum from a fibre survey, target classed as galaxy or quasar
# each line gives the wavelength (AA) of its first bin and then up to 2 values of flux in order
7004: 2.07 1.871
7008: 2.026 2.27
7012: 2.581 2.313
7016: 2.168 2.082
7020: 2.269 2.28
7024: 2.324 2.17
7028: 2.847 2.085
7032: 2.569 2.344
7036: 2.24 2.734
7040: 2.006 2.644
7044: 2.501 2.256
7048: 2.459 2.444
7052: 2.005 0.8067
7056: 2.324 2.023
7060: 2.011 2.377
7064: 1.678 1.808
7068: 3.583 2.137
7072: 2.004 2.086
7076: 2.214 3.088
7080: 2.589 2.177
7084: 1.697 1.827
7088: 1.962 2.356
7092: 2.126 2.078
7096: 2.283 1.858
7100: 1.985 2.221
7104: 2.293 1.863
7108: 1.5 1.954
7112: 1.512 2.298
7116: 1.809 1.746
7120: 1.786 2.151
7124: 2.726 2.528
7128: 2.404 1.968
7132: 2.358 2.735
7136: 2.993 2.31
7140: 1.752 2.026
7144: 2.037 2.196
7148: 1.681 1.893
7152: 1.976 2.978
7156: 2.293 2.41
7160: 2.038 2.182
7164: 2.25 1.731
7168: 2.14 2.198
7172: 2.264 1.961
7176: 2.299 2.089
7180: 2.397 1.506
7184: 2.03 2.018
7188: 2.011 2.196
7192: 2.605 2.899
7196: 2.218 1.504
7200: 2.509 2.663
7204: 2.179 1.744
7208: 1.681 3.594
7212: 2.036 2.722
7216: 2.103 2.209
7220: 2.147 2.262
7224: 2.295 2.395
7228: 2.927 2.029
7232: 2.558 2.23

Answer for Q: 0.07 mag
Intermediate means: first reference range 2.12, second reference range 2.31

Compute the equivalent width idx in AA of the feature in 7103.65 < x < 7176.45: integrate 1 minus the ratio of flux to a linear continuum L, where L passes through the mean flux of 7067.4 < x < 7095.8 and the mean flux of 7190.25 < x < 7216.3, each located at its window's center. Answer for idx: 5.2 AA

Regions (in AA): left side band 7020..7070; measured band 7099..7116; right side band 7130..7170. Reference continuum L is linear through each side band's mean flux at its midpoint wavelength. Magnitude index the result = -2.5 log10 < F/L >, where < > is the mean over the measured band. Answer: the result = 0.15 mag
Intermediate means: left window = 2.27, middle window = 1.94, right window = 2.2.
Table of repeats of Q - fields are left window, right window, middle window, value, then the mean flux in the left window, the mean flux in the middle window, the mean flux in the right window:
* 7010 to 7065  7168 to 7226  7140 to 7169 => 0.057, 2.24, 2.12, 2.23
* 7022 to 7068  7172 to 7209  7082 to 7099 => 0.092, 2.24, 2.03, 2.14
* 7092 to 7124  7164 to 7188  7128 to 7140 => -0.193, 1.99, 2.41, 2.06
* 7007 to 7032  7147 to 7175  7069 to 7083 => -0.045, 2.3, 2.33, 2.14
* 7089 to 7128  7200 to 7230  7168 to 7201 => 0.049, 2.07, 2.17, 2.35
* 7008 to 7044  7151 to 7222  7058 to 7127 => 0.083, 2.34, 2.13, 2.22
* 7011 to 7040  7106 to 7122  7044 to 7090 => -0.038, 2.35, 2.17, 1.83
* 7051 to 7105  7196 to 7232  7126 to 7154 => -0.006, 2.13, 2.22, 2.3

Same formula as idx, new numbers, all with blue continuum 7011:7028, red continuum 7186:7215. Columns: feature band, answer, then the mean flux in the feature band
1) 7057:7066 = 1.2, 2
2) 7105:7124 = 3.4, 1.89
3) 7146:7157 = 0.7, 2.17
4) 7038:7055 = 1.0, 2.18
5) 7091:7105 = 1.2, 2.12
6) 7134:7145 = 0.2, 2.27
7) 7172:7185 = 1.4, 2.06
